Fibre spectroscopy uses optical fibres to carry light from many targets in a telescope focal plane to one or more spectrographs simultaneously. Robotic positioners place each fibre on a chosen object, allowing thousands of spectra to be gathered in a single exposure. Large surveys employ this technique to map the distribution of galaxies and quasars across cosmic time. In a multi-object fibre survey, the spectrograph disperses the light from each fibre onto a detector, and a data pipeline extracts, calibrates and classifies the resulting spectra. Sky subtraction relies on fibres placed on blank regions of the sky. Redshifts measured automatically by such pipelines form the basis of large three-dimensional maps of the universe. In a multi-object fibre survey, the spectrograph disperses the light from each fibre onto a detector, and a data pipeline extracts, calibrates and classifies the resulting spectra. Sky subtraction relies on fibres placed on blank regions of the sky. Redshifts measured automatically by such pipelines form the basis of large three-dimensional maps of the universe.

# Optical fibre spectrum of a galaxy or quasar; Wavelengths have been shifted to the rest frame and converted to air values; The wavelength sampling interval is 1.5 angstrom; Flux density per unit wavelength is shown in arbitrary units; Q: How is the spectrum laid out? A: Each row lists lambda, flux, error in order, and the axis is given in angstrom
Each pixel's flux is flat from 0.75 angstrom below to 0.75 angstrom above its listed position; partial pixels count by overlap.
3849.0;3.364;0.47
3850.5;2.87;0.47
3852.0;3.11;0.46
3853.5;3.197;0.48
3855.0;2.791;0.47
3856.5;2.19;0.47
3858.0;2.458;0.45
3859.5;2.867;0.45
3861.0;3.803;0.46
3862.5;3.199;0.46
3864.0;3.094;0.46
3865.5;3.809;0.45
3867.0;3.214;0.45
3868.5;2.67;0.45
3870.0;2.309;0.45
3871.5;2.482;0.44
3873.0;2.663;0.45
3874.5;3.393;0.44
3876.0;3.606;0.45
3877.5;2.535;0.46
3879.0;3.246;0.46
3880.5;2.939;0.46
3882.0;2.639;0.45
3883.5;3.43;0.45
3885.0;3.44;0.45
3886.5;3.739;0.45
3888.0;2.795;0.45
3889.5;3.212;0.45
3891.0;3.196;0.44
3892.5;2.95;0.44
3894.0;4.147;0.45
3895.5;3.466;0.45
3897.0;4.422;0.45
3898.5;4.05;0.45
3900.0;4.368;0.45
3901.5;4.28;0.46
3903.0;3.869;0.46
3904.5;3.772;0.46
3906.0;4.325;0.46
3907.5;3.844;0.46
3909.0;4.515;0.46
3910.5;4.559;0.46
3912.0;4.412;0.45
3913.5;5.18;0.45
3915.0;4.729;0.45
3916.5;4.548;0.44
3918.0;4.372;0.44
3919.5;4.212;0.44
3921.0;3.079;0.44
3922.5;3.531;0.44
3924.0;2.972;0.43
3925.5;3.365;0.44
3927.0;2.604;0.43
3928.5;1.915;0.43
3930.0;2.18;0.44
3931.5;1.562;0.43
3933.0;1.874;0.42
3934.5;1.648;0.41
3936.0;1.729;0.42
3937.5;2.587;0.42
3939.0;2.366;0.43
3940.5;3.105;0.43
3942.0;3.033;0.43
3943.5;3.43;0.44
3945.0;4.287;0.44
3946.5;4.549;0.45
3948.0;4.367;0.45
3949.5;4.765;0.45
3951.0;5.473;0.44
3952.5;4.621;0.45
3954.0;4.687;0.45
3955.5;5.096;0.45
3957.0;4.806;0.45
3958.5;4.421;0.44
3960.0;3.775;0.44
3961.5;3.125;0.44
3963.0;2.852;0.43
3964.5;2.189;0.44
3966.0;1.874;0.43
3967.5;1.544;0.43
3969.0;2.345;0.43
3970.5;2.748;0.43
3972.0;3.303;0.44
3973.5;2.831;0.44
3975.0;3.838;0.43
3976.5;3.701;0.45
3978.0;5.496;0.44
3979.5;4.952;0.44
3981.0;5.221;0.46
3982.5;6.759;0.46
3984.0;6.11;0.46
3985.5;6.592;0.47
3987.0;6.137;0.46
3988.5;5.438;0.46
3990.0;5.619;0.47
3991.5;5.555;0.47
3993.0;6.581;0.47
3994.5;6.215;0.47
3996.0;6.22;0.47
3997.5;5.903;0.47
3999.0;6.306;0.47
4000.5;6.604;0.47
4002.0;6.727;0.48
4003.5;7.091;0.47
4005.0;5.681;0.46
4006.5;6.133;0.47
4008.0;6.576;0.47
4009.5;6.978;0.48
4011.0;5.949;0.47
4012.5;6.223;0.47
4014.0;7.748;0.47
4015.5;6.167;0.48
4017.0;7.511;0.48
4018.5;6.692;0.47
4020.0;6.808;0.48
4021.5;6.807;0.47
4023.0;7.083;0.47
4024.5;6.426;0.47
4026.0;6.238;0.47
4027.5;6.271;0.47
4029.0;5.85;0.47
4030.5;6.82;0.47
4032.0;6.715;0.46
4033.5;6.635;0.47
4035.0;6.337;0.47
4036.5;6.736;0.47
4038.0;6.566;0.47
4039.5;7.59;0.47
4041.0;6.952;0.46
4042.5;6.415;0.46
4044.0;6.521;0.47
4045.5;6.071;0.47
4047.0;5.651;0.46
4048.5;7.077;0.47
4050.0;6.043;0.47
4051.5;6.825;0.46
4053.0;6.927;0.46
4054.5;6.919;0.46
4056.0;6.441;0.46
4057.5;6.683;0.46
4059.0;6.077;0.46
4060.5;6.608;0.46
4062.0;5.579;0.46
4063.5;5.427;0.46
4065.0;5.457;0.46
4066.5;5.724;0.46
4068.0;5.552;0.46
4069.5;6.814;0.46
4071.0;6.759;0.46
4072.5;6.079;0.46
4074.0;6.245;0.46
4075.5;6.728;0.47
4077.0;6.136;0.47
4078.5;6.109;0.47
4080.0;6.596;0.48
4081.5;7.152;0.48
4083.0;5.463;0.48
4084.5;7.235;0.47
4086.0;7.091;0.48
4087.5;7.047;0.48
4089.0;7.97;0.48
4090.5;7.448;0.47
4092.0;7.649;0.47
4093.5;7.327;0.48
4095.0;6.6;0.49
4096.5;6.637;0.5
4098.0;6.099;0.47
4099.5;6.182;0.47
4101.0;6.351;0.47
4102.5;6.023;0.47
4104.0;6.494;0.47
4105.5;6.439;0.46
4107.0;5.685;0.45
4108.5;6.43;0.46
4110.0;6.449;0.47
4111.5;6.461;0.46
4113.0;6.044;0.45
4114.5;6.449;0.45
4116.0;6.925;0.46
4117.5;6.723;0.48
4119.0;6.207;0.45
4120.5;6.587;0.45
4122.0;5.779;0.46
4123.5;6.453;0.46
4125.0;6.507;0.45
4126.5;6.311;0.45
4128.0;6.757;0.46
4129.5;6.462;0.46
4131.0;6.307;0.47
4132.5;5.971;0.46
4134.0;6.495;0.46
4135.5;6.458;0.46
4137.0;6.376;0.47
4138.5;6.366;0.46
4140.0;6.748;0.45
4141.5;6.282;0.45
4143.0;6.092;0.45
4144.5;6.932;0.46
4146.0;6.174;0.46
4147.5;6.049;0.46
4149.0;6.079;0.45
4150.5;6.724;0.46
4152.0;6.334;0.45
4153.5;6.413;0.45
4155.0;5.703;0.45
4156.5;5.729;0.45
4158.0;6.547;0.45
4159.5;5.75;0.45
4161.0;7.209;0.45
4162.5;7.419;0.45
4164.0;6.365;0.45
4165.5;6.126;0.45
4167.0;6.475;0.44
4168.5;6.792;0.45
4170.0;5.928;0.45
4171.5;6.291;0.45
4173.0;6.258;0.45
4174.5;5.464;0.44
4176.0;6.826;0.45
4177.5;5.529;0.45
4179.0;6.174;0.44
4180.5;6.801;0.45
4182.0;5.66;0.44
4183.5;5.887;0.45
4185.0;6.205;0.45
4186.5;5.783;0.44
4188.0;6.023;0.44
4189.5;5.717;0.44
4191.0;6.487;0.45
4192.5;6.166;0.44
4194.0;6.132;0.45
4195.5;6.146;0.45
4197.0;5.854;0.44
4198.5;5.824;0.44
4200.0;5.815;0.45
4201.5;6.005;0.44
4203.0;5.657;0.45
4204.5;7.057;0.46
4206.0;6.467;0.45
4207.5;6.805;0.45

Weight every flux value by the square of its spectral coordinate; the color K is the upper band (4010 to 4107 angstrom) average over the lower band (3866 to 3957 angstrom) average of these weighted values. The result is 2.0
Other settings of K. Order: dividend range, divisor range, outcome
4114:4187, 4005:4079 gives 1.03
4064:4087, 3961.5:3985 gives 1.79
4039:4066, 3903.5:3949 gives 1.98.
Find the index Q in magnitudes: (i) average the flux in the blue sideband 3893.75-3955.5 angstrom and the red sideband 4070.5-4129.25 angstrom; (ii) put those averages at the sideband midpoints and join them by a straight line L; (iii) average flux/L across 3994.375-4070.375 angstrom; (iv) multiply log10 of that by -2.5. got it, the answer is -0.19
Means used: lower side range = 3.69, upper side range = 6.55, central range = 6.46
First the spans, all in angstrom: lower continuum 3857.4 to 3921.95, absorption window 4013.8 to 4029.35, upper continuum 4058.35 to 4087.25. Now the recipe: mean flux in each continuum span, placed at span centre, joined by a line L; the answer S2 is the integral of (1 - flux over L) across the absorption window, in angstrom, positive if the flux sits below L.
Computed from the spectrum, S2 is -3.3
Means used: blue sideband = 3.58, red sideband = 6.27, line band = 6.68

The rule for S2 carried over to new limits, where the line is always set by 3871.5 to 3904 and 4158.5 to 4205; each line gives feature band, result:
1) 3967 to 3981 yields 2.3 angstrom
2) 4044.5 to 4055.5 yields -3.4 angstrom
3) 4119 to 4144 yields -2.9 angstrom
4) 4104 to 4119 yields -2.4 angstrom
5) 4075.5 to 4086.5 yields -2.7 angstrom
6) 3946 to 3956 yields -1.9 angstrom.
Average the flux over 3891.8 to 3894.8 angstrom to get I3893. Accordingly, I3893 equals 3.56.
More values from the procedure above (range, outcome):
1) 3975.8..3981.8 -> 4.87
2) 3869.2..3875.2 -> 2.71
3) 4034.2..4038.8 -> 6.56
